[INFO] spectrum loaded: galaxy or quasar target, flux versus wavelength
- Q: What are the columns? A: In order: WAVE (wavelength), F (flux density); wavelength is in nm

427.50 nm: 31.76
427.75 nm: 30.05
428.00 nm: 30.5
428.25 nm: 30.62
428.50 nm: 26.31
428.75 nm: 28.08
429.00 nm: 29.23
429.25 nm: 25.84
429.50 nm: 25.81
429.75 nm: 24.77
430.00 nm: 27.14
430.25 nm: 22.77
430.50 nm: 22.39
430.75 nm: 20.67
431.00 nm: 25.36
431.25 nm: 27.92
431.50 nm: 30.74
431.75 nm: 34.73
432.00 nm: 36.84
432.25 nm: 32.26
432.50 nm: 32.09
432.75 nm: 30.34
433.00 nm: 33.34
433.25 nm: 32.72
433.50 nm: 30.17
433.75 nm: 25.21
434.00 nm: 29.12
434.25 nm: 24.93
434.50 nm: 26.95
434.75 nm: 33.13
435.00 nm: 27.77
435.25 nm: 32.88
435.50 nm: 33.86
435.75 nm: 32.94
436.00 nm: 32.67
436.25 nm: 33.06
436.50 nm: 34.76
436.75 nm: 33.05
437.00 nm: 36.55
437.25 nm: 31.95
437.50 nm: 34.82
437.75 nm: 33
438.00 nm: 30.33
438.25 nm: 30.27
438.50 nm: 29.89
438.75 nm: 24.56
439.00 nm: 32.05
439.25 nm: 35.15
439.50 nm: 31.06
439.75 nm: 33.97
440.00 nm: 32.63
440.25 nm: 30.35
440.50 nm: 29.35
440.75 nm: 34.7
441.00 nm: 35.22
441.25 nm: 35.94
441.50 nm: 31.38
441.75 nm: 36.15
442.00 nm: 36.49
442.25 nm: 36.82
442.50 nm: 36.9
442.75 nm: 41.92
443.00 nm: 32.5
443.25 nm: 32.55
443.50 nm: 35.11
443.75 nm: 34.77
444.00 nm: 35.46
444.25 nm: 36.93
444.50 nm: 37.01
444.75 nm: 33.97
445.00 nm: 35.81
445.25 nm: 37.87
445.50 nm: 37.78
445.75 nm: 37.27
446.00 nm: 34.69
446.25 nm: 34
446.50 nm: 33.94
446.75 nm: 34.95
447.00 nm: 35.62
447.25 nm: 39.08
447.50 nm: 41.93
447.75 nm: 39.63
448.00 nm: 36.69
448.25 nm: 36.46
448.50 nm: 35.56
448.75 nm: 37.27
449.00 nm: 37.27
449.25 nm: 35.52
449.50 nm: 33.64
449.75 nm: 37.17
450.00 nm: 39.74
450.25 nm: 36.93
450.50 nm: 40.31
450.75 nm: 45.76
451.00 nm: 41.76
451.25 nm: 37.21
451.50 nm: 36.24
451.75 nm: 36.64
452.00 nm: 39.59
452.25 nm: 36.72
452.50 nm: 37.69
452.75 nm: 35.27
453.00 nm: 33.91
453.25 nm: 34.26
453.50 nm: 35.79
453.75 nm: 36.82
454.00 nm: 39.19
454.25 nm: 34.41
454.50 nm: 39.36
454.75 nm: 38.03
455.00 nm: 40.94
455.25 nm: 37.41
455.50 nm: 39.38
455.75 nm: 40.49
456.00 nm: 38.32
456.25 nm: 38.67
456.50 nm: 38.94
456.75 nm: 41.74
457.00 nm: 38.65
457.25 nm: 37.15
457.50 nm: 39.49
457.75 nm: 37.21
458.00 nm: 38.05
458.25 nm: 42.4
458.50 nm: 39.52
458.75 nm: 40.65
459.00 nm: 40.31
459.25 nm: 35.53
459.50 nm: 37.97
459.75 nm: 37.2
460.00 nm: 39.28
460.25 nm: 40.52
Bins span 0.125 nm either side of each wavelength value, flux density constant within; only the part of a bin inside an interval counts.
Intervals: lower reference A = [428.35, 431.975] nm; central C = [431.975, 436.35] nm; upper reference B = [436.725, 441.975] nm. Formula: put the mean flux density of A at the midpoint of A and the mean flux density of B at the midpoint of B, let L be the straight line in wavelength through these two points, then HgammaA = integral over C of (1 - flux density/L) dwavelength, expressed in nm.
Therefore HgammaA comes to -0.25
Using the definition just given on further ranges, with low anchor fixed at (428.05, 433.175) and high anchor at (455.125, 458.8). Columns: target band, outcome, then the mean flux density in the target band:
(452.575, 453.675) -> 0.08 nm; 35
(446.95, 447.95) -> -0.11 nm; 39.1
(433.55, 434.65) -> 0.11 nm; 26.9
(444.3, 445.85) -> -0.10 nm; 36.6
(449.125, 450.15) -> -0.01 nm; 36.5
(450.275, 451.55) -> -0.12 nm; 40.2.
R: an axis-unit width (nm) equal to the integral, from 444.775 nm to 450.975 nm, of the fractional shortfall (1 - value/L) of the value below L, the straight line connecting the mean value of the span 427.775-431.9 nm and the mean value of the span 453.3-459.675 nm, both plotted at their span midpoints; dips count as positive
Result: -0.42 nm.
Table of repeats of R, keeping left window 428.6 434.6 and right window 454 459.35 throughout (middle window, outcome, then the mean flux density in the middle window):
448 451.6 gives -0.187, 37.9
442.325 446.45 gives -0.267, 35.9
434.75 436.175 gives -0.105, 32.2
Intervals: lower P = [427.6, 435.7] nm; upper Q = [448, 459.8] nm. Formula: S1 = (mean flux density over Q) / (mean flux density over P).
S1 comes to 1.31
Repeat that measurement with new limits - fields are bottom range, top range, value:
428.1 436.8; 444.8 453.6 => 1.26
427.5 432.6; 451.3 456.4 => 1.32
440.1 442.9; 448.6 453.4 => 1.07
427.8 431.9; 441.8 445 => 1.32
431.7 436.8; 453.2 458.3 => 1.22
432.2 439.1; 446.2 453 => 1.20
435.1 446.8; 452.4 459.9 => 1.12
